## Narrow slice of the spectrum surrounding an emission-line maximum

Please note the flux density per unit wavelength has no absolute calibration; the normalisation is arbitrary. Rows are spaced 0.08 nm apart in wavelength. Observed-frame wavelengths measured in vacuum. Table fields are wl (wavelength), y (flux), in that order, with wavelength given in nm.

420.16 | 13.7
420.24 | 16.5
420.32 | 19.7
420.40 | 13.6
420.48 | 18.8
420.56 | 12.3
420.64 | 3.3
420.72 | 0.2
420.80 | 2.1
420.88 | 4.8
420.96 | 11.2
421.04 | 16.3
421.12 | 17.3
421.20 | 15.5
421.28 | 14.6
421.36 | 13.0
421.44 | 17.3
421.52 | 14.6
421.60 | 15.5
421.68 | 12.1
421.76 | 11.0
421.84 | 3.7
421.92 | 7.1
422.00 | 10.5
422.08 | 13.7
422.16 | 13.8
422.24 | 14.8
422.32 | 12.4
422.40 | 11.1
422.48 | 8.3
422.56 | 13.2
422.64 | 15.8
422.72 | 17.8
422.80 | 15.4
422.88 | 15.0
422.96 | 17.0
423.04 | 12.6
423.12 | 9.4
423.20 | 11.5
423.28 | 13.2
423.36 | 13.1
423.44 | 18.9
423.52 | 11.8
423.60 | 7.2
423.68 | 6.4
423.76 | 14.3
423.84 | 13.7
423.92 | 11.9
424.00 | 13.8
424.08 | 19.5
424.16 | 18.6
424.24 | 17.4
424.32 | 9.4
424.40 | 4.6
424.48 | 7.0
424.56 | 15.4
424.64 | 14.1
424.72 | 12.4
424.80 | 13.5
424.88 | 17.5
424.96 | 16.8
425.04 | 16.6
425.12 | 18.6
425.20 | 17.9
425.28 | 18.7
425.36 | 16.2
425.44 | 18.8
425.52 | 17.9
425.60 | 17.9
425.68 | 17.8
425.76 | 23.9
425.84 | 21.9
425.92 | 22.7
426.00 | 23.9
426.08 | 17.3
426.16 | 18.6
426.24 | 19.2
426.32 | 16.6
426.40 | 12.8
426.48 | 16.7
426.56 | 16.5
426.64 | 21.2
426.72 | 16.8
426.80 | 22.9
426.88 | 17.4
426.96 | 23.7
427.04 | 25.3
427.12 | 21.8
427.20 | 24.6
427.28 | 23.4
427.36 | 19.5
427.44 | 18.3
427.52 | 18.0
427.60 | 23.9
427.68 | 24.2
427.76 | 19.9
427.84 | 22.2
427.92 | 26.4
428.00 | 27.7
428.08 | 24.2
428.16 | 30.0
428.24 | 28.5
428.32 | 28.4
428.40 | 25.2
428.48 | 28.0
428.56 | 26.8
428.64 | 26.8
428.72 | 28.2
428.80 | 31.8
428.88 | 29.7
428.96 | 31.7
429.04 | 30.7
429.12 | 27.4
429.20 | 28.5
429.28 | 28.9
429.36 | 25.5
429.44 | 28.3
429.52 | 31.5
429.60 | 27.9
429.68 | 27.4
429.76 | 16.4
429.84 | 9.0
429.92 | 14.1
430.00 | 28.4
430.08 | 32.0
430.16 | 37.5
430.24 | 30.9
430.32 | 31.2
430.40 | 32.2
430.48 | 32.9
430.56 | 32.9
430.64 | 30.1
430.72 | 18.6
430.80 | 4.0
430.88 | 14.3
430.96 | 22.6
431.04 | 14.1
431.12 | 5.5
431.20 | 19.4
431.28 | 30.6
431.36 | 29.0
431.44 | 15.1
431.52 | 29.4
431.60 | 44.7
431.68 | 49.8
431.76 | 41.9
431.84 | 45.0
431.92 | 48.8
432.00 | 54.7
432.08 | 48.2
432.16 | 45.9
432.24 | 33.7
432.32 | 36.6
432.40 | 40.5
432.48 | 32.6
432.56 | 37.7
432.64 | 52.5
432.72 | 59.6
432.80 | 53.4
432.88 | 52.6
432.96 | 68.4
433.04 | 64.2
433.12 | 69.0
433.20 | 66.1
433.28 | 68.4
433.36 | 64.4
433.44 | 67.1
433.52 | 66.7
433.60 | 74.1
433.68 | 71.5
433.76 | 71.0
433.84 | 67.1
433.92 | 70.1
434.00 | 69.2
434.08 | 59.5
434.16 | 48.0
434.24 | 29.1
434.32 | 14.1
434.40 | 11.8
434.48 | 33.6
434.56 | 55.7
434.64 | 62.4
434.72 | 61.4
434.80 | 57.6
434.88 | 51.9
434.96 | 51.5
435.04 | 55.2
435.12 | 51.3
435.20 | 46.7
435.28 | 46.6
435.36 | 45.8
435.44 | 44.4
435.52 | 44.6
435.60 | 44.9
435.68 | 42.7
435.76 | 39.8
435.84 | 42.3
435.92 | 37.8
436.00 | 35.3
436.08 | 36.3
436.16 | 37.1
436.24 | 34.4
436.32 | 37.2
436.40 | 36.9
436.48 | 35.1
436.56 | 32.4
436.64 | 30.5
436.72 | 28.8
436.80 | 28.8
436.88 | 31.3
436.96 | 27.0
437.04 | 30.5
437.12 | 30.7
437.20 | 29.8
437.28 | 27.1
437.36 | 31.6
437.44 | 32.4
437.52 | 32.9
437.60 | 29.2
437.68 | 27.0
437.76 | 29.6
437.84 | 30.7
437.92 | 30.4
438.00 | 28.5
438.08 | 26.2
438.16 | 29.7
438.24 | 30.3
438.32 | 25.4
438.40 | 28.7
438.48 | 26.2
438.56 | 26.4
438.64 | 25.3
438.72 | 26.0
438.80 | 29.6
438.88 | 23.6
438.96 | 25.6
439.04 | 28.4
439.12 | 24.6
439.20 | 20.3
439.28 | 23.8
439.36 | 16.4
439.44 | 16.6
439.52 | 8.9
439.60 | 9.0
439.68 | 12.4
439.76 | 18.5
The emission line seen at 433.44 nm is Lyman alpha 1216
